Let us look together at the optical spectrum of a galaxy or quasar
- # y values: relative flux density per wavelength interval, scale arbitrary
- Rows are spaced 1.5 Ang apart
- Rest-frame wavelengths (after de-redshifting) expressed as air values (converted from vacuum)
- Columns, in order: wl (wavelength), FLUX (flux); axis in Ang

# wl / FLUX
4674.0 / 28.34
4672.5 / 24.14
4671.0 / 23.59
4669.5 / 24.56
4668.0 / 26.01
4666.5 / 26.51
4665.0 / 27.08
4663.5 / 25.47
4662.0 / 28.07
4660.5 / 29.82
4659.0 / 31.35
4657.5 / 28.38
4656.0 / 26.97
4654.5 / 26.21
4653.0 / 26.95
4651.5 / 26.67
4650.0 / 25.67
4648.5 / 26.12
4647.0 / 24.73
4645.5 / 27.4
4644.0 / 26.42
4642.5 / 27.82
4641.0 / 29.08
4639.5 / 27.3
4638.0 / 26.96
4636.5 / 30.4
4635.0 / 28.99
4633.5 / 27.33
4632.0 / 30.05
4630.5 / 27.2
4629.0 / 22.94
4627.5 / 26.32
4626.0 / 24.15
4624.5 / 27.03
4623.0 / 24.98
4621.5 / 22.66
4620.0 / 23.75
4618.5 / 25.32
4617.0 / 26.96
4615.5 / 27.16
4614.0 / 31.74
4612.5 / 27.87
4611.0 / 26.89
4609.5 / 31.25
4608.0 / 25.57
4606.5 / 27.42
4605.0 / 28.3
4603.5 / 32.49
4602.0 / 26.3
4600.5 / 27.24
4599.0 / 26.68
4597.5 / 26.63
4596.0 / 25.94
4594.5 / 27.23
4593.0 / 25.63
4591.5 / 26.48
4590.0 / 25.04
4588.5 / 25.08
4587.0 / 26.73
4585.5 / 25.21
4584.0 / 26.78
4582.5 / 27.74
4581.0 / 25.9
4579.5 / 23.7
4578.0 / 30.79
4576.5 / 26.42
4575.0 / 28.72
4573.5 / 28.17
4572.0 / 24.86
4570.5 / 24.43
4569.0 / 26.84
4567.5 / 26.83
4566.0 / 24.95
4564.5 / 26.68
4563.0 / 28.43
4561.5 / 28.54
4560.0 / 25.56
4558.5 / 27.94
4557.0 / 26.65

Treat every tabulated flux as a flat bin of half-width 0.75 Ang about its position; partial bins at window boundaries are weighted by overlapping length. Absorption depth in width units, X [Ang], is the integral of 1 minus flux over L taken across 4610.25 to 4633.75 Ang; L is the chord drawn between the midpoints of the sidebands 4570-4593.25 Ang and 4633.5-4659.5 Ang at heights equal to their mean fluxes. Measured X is 0.6 Ang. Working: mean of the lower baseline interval 26.4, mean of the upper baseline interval 27.5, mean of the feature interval 26.4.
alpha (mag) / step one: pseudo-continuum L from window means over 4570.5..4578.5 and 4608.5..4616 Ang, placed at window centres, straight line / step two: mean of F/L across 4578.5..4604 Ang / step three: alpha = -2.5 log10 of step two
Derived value 0.06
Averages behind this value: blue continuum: 27.4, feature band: 26.5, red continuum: 28.9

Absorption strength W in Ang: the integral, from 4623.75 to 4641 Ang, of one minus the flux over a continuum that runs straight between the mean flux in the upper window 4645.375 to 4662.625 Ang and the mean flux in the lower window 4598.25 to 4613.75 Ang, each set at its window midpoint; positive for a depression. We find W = 0.3 Ang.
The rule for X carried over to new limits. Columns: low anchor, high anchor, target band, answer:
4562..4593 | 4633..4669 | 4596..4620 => -0.72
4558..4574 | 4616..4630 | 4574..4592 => -0.30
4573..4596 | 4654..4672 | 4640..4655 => 0.10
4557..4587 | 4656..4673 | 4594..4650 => -0.55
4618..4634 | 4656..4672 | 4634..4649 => -0.79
